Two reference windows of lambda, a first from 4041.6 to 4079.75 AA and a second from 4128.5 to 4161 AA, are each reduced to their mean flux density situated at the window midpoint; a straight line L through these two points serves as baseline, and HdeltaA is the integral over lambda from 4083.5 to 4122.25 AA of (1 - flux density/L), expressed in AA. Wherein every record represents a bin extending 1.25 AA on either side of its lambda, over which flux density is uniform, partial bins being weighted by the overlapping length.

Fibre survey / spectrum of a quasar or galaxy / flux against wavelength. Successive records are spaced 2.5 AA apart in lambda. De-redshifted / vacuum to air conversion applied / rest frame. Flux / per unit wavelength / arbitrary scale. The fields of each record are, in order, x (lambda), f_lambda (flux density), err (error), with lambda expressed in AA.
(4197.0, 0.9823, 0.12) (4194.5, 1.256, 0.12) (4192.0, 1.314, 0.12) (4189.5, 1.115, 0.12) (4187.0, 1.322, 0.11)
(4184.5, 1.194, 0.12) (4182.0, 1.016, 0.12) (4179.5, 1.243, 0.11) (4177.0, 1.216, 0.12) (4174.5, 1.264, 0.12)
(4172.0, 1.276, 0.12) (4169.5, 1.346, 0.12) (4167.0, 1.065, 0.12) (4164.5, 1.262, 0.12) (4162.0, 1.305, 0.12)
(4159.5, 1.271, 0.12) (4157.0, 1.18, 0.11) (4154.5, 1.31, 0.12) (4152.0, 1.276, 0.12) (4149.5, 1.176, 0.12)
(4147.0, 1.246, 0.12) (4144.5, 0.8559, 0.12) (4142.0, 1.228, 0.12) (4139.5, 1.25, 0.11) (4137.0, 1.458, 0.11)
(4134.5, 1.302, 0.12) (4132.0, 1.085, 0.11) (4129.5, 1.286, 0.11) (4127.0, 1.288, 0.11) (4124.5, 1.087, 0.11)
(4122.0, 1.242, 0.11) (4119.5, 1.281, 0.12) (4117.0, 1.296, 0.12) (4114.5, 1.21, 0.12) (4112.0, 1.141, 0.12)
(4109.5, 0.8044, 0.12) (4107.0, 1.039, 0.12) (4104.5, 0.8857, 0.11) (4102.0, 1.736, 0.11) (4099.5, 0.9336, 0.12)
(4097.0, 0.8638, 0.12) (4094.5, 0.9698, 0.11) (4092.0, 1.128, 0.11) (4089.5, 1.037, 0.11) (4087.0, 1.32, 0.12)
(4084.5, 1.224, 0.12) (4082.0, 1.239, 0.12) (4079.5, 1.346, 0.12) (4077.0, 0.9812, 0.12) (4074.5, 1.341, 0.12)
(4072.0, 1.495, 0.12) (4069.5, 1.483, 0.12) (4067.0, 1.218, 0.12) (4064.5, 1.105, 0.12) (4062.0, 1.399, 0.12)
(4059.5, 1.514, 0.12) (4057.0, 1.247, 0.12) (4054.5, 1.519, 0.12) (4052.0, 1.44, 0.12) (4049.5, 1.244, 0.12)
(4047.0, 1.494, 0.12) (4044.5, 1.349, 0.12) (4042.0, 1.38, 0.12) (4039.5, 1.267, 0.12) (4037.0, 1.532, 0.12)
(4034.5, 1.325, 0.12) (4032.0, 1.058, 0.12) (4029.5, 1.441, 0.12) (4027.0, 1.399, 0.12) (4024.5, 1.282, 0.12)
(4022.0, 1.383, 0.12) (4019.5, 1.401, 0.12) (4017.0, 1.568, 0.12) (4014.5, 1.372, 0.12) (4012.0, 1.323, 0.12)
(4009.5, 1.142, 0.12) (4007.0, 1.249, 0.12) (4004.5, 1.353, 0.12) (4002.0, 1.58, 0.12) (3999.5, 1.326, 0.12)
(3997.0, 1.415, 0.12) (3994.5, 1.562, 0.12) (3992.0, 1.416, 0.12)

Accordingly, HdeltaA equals 4.7 AA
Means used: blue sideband 1.35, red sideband 1.23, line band 1.13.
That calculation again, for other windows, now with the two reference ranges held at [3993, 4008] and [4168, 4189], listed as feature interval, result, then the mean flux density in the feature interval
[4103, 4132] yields 3.31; 1.14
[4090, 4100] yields 2.55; 0.982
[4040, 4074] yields -0.39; 1.37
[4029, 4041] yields 0.54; 1.32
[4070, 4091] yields 1.22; 1.25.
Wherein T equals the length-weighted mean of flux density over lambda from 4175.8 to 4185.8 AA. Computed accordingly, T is 1.17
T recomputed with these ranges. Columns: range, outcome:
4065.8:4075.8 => 1.38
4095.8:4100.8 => 0.907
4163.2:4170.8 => 1.23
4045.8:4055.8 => 1.42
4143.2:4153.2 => 1.14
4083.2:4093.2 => 1.18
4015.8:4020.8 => 1.48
